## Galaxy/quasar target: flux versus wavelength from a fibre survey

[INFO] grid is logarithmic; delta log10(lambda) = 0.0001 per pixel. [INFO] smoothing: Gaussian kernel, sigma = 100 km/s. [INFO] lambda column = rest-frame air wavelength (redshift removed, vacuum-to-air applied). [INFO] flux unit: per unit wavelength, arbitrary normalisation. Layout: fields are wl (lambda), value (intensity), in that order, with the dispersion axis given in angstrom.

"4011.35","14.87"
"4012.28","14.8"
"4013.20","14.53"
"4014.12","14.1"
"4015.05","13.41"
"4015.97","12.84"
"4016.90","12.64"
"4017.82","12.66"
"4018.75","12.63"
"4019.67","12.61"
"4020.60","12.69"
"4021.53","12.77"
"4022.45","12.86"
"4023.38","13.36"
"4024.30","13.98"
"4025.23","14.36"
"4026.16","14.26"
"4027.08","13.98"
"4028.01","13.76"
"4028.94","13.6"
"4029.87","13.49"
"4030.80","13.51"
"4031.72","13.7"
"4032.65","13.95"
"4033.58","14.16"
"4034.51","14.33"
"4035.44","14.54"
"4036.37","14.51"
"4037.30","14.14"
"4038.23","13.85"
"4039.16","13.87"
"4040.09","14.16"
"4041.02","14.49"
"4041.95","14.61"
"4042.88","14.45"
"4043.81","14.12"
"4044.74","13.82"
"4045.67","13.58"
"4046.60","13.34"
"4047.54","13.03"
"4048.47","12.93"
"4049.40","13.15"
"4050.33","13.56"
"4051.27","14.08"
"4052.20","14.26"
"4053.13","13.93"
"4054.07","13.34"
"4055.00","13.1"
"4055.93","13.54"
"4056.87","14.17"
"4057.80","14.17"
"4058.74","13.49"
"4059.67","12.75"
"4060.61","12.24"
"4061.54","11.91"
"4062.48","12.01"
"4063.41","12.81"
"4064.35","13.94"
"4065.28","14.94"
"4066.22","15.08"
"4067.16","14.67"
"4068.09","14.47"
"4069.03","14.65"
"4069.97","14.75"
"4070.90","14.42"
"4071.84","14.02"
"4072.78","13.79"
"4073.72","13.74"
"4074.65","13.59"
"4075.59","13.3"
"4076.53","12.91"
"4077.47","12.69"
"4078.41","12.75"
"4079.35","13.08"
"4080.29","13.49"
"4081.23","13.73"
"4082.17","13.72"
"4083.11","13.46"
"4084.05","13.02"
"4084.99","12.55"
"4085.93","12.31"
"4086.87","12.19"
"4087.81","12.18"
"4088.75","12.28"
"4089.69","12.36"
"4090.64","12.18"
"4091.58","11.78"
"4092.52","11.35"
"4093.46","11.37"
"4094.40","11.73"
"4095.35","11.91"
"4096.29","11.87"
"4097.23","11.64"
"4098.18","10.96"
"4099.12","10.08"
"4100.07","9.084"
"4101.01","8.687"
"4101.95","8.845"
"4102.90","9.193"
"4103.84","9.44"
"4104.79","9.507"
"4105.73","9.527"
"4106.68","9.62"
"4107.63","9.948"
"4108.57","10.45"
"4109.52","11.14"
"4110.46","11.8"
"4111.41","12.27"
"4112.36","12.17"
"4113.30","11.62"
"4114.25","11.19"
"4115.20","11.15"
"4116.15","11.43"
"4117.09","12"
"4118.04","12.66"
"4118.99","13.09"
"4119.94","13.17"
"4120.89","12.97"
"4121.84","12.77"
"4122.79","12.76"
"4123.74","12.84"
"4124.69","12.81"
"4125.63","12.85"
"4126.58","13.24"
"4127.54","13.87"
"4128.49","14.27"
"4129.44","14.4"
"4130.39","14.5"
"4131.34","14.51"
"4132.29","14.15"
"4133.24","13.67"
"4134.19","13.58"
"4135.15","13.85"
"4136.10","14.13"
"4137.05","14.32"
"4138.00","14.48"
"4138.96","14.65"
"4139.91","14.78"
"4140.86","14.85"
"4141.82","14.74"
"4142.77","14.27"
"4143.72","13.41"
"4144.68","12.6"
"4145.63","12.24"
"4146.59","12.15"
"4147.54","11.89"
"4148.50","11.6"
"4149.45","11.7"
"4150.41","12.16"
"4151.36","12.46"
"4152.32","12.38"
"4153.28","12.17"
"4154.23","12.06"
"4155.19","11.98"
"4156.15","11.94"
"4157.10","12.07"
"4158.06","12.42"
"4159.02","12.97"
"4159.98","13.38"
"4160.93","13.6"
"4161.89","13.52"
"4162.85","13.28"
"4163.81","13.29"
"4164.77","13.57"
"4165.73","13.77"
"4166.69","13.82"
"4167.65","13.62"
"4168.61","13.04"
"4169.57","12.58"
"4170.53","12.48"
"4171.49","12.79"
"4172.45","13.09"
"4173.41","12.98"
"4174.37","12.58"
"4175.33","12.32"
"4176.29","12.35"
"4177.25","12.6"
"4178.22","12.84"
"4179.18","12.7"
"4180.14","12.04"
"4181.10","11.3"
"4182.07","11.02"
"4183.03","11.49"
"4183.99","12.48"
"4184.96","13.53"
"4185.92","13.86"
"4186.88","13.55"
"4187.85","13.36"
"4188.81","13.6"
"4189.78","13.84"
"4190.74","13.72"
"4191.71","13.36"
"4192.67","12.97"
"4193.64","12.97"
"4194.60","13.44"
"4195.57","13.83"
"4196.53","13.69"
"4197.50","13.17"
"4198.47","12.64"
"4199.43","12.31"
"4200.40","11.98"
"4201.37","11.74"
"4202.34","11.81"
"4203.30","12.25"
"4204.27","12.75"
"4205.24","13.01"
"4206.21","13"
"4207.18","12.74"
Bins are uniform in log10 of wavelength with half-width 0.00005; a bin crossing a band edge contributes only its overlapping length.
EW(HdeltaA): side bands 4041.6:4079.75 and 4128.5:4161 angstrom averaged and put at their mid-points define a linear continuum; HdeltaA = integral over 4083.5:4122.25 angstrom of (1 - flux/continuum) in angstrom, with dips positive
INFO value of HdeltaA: 6.0 angstrom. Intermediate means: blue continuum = 13.6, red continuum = 13.2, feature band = 11.4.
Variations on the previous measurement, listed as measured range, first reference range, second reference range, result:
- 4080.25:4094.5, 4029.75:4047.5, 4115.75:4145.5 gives 1.37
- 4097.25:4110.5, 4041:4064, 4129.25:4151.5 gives 3.57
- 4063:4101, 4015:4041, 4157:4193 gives 1.58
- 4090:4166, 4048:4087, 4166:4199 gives 4.83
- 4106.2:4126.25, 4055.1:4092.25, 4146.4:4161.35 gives 1.29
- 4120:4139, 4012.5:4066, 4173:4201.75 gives -0.83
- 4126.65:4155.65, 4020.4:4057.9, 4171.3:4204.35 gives -0.65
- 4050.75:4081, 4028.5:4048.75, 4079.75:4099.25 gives -1.42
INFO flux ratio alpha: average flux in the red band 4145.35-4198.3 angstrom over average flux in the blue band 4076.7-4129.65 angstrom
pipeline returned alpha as 1.08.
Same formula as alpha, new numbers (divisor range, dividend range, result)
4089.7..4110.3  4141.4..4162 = 1.19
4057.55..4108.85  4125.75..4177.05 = 1.07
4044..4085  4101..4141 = 0.92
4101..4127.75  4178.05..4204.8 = 1.11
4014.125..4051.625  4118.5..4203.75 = 0.96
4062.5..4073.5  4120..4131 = 0.94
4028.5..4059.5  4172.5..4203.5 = 0.92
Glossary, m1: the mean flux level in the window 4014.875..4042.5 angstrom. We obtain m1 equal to 13.7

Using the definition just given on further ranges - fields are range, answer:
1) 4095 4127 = 11.3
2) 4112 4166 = 13.1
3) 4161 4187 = 12.8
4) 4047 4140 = 12.7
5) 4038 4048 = 13.9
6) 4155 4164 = 12.9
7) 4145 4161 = 12.3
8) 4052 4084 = 13.6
